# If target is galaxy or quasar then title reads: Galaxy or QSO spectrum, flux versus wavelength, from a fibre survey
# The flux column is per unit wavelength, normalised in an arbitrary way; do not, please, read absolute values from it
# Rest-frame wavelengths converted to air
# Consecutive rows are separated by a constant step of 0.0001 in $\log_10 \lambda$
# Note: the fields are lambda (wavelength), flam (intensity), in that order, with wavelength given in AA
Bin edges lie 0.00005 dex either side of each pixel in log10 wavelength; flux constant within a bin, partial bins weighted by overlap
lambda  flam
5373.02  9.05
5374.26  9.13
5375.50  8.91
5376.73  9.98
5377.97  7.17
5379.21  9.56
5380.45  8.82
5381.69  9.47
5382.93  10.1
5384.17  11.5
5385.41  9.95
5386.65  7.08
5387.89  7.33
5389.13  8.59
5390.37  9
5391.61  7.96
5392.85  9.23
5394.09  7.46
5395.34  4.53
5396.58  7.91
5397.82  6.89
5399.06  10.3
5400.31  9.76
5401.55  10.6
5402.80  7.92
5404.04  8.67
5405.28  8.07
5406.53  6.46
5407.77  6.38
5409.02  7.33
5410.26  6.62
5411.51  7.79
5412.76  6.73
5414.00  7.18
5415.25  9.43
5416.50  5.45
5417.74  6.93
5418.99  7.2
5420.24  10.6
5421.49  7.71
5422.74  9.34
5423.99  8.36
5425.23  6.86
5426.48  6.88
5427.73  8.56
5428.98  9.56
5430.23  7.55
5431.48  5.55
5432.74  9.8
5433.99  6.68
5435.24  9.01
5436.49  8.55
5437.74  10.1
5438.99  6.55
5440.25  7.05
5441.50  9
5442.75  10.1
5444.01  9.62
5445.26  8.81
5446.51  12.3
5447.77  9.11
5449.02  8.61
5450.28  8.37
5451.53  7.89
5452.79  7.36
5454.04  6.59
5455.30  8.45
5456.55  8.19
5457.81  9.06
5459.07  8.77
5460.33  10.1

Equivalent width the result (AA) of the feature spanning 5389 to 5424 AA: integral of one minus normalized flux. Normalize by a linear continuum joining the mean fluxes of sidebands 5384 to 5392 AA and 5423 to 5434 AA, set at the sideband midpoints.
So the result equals 1.5 AA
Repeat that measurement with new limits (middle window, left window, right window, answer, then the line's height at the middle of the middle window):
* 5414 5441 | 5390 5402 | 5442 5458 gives 2.0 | 8.6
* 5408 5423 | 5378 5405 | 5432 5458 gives 1.8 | 8.63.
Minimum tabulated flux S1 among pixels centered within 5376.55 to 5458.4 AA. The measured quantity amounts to 4.53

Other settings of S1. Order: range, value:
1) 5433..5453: 6.55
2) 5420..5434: 5.55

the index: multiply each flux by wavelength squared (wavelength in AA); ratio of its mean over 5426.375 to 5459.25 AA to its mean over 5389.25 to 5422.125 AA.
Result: 1.1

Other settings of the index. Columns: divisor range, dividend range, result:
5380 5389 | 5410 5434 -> 0.86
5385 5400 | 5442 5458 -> 1.12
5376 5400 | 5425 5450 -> 1.01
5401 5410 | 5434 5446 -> 1.12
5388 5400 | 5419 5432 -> 1.02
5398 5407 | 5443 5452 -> 1.08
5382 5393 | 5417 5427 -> 0.90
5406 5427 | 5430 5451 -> 1.16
